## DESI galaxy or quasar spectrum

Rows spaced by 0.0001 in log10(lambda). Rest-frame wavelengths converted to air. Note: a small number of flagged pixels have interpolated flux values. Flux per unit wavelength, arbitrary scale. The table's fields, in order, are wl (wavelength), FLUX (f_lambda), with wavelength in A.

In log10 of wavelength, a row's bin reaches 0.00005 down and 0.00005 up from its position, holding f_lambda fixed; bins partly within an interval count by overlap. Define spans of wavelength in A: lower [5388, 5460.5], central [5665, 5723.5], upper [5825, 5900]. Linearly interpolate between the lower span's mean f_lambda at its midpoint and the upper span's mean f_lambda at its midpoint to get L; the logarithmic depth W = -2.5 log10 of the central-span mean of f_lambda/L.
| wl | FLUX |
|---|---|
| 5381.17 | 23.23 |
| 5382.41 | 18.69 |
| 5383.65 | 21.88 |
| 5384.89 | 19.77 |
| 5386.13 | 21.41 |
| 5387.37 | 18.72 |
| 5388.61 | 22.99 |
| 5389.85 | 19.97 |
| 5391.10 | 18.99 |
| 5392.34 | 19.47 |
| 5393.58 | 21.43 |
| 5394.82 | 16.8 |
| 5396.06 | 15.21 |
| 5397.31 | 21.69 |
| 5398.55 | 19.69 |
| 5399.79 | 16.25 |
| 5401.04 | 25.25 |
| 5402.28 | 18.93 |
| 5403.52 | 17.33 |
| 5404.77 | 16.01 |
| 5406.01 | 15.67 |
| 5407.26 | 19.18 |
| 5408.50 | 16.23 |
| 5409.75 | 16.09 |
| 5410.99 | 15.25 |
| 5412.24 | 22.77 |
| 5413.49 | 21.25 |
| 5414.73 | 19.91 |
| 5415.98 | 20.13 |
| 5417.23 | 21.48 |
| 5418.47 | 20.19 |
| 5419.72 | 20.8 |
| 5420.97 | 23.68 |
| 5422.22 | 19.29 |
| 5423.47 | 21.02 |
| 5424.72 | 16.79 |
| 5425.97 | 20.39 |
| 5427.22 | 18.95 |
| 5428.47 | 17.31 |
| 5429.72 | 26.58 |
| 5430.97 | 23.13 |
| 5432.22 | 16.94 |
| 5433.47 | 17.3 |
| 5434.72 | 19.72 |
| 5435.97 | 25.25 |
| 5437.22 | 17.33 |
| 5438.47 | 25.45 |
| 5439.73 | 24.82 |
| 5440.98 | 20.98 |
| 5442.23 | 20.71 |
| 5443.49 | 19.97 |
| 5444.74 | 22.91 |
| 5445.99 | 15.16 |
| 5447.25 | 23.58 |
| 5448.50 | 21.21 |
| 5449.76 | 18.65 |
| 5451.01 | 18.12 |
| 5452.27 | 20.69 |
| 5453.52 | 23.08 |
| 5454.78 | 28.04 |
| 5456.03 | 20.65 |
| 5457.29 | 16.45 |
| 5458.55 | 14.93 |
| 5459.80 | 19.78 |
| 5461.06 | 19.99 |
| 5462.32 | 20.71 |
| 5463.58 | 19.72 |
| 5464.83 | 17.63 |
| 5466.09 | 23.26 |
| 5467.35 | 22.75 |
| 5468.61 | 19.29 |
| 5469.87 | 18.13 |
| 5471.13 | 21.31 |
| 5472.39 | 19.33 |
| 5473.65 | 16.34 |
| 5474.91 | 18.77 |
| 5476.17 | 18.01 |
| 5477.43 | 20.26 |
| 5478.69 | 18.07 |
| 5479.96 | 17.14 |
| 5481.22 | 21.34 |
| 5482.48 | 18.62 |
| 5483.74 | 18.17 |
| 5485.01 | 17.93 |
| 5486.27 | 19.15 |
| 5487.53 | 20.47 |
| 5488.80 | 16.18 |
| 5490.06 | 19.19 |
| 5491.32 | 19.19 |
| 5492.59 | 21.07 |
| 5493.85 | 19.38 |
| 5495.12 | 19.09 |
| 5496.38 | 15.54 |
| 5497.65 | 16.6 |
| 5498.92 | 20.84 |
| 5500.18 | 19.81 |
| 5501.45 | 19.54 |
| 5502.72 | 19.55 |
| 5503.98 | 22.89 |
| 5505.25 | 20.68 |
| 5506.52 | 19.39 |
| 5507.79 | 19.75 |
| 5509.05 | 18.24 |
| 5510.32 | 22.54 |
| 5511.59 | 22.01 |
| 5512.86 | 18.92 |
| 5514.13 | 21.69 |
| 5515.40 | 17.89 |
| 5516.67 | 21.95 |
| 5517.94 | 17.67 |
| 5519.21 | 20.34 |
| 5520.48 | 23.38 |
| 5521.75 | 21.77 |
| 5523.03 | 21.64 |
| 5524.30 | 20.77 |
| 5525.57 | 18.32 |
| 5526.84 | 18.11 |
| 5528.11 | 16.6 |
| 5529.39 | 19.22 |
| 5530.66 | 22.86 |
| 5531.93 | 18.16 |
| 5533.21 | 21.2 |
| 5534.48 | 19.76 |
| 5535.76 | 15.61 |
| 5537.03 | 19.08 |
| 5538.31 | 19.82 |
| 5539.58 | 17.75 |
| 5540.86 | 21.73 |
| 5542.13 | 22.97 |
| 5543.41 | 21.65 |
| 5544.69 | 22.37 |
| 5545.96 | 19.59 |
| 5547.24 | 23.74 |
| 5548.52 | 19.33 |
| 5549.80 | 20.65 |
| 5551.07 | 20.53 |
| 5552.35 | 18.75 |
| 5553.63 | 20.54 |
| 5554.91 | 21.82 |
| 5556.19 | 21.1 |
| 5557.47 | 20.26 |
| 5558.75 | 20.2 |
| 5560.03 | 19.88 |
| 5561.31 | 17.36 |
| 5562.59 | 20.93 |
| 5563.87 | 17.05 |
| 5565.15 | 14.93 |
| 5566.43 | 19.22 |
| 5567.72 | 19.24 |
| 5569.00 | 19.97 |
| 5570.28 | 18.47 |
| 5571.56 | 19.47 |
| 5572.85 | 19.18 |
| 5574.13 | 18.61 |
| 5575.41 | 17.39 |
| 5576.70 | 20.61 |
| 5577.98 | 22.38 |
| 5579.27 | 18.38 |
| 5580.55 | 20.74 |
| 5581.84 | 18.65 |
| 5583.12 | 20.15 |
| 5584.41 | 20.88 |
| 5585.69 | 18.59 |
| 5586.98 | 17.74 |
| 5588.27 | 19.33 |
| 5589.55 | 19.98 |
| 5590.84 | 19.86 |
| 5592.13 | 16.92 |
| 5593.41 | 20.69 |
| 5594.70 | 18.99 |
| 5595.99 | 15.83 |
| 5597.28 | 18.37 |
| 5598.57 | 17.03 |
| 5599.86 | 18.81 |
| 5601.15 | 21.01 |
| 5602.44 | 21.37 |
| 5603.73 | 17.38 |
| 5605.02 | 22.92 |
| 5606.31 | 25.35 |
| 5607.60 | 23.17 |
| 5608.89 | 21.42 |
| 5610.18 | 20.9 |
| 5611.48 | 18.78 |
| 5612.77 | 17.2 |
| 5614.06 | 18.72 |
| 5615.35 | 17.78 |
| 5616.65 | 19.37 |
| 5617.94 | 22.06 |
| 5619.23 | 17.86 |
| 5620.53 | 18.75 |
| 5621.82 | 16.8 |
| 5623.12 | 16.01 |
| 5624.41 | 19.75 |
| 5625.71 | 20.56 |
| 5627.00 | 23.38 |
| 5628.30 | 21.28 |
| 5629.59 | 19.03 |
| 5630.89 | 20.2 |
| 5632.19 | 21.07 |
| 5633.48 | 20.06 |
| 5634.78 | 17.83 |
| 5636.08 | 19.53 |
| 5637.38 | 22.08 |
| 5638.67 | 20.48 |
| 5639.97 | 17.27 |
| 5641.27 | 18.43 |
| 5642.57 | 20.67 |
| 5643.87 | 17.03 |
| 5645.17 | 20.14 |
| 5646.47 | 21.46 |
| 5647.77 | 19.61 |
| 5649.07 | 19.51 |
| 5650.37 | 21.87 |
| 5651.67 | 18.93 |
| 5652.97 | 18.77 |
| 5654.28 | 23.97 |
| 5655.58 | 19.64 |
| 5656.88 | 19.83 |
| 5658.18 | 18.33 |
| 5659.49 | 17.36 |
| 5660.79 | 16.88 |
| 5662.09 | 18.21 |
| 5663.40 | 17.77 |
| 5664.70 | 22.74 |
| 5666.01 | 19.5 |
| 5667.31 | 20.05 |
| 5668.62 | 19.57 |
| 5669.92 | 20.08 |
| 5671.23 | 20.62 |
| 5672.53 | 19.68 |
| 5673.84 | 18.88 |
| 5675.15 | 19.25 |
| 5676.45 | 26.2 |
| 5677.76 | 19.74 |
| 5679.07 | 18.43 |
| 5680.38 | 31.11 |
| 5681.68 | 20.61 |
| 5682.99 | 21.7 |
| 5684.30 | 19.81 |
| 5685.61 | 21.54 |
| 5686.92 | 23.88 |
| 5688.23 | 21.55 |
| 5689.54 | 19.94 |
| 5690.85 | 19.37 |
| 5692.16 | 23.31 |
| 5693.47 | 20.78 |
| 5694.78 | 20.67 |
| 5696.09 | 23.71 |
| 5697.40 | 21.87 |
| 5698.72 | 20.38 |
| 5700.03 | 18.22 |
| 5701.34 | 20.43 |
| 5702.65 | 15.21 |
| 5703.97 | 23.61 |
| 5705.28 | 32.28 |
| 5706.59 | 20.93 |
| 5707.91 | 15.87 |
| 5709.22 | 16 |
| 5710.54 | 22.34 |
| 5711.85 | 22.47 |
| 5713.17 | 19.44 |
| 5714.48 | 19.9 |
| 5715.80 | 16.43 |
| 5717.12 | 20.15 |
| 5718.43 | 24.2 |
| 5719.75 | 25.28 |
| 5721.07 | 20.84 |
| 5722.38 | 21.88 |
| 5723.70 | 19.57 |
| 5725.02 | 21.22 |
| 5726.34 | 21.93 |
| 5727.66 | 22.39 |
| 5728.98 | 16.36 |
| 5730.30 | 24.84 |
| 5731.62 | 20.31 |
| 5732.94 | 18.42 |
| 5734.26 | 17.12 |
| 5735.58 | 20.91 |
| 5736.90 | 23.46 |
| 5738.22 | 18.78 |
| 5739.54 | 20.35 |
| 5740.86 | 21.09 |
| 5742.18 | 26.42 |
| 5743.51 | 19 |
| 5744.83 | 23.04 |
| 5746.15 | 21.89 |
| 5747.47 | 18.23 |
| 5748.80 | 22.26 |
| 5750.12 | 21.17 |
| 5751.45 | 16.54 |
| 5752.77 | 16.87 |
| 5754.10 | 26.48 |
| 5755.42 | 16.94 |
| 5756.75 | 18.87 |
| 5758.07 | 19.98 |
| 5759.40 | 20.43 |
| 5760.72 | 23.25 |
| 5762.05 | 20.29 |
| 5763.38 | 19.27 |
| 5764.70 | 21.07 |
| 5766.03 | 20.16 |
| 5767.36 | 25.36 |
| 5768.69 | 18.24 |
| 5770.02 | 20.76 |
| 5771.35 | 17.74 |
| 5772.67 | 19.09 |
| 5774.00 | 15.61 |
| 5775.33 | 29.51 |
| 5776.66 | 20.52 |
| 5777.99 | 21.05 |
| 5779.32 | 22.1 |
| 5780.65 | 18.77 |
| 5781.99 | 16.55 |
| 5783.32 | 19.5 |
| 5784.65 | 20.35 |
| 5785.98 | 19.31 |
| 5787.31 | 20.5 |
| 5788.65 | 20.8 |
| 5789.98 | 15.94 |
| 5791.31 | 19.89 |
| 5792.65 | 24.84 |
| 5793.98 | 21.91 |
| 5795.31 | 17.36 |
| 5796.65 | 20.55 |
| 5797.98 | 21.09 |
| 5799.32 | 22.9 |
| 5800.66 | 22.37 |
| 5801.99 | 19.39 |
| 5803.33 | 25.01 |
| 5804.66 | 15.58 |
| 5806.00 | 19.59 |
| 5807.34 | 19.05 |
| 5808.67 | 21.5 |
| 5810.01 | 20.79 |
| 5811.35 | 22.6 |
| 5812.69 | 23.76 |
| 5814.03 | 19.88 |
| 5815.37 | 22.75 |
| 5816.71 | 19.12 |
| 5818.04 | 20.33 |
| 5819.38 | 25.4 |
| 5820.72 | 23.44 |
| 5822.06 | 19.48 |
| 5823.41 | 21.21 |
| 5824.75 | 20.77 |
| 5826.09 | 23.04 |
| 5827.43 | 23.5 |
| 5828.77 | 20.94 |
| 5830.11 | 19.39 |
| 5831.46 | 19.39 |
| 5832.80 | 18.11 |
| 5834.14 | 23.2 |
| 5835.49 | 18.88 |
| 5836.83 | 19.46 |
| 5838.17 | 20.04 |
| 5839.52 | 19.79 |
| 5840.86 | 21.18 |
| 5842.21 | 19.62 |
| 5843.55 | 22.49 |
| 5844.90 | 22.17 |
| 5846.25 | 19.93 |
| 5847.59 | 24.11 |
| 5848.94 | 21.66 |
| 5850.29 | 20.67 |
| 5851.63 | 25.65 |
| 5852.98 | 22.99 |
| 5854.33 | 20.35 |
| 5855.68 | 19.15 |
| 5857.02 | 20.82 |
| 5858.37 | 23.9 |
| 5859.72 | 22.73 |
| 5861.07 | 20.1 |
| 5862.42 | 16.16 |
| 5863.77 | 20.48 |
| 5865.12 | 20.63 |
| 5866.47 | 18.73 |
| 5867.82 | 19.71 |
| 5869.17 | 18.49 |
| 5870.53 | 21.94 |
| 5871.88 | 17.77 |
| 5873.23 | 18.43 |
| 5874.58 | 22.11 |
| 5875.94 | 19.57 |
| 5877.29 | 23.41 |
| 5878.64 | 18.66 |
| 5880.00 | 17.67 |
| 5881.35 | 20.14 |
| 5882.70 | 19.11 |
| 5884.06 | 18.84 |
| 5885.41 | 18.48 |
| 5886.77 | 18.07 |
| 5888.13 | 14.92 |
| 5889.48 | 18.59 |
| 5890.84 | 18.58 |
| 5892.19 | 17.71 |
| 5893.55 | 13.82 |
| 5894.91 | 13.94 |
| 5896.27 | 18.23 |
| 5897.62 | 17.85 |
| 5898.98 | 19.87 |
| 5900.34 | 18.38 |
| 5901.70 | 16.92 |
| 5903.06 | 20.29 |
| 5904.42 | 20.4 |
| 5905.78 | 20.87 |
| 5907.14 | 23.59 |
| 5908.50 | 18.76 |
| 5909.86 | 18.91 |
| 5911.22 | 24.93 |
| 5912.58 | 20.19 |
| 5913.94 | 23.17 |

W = -0.061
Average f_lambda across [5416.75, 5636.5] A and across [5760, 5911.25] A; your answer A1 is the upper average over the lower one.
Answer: 1.02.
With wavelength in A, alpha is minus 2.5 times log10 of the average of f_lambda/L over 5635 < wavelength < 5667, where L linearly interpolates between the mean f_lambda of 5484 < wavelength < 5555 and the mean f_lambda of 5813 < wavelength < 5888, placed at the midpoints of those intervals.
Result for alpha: 0.033 mag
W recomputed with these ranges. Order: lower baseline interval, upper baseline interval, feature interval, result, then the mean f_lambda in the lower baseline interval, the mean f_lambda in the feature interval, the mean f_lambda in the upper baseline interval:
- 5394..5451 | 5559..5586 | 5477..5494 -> 0.032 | 19.8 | 19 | 19.2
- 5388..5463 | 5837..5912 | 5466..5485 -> 0.041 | 20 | 19.2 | 19.9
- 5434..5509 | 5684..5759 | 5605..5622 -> 0.018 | 19.9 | 20.1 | 20.8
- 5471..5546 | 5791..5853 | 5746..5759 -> 0.053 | 19.6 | 19.8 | 21.2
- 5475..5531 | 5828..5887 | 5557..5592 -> 0.029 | 19.6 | 19.2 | 20.4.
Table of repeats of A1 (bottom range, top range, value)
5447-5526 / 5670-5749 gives 1.07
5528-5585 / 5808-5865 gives 1.07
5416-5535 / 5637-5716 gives 1.02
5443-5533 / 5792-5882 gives 1.06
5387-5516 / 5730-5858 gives 1.05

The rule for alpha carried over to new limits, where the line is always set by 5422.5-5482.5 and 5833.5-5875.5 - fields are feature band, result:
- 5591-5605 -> 0.08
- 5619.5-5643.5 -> 0.05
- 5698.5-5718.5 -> 0.01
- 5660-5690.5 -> -0.01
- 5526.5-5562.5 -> 0.01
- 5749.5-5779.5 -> 0.01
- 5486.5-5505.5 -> 0.05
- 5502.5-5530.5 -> 0.00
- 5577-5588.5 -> 0.04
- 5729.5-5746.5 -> -0.03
